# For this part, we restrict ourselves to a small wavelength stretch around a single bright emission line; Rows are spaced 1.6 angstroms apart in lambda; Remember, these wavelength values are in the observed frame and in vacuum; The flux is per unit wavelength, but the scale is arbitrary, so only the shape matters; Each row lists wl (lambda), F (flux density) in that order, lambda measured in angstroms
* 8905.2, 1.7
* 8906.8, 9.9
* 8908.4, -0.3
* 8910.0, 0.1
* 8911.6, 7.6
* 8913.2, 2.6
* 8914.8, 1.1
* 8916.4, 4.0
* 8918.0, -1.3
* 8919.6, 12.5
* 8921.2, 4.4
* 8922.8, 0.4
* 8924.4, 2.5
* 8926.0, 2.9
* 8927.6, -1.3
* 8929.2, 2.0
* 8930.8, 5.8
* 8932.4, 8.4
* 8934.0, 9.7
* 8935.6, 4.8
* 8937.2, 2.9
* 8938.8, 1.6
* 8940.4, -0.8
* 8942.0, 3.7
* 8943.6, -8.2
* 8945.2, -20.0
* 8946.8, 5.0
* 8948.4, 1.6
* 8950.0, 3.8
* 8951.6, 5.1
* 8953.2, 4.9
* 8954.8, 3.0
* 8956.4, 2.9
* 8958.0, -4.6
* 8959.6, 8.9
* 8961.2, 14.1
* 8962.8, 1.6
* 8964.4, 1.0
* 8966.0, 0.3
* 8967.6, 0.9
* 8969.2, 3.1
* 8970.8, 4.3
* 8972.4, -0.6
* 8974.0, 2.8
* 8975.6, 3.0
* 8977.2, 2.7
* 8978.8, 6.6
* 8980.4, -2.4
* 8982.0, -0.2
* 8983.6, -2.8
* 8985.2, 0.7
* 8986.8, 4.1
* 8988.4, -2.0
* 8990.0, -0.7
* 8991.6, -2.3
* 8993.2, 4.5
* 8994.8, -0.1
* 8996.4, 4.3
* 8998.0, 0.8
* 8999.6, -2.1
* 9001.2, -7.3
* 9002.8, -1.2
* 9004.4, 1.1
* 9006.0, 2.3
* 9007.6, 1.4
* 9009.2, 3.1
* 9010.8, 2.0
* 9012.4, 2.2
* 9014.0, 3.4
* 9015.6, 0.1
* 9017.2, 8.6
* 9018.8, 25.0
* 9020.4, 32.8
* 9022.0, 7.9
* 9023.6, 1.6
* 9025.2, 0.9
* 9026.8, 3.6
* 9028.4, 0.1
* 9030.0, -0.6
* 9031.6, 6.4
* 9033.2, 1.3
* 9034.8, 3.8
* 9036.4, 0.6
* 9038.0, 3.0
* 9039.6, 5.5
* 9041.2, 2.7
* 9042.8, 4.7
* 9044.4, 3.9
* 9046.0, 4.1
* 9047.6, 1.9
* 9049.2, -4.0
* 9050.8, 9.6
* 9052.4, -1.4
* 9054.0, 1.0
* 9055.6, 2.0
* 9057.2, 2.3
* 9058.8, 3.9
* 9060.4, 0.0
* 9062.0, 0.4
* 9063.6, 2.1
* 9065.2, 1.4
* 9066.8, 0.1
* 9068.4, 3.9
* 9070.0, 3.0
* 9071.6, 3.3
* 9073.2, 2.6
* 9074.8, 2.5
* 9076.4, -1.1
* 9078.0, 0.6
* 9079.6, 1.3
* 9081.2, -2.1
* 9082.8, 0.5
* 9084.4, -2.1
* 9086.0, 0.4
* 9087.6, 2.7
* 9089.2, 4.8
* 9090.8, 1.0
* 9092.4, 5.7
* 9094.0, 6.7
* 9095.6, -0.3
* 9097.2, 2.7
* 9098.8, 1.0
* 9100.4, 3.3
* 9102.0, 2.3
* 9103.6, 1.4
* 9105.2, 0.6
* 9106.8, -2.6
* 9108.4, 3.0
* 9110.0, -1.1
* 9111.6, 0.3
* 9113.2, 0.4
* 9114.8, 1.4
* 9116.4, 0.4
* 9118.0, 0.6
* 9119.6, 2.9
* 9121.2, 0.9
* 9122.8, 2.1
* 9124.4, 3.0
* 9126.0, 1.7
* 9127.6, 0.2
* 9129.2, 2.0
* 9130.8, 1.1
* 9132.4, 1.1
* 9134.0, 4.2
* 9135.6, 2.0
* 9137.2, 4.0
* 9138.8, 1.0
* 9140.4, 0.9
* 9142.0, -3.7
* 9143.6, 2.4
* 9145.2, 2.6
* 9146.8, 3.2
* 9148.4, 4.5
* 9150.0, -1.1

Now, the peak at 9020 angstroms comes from [O III] 5007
